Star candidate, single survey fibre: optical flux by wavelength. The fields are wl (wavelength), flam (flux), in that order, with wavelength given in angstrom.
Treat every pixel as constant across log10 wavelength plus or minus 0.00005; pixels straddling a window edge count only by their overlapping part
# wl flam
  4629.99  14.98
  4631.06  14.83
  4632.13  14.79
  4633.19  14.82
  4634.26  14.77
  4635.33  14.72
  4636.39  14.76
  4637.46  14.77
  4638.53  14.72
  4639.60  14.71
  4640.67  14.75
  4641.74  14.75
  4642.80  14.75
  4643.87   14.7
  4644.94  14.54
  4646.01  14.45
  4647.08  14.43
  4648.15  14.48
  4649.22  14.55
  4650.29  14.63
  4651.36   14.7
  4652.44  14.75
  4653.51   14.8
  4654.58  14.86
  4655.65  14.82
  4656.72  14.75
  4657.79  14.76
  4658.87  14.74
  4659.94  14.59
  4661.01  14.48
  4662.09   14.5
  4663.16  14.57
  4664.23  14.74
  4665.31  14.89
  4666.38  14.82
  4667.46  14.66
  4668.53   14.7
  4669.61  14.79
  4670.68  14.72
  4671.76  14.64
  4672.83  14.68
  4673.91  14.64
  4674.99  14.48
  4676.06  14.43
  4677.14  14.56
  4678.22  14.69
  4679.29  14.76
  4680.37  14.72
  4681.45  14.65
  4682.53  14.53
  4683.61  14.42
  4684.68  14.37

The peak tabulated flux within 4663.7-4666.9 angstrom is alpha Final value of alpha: 14.89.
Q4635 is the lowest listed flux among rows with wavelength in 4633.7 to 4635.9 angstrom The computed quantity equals 14.72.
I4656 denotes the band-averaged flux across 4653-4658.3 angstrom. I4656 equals 14.8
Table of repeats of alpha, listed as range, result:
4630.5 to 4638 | 14.83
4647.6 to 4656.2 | 14.86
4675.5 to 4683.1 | 14.76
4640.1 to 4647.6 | 14.75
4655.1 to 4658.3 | 14.82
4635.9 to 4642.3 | 14.77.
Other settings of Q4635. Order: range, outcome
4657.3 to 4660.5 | 14.59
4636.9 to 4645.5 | 14.54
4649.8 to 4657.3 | 14.63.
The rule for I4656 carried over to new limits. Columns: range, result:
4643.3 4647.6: 14.5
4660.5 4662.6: 14.4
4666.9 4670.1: 14.7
